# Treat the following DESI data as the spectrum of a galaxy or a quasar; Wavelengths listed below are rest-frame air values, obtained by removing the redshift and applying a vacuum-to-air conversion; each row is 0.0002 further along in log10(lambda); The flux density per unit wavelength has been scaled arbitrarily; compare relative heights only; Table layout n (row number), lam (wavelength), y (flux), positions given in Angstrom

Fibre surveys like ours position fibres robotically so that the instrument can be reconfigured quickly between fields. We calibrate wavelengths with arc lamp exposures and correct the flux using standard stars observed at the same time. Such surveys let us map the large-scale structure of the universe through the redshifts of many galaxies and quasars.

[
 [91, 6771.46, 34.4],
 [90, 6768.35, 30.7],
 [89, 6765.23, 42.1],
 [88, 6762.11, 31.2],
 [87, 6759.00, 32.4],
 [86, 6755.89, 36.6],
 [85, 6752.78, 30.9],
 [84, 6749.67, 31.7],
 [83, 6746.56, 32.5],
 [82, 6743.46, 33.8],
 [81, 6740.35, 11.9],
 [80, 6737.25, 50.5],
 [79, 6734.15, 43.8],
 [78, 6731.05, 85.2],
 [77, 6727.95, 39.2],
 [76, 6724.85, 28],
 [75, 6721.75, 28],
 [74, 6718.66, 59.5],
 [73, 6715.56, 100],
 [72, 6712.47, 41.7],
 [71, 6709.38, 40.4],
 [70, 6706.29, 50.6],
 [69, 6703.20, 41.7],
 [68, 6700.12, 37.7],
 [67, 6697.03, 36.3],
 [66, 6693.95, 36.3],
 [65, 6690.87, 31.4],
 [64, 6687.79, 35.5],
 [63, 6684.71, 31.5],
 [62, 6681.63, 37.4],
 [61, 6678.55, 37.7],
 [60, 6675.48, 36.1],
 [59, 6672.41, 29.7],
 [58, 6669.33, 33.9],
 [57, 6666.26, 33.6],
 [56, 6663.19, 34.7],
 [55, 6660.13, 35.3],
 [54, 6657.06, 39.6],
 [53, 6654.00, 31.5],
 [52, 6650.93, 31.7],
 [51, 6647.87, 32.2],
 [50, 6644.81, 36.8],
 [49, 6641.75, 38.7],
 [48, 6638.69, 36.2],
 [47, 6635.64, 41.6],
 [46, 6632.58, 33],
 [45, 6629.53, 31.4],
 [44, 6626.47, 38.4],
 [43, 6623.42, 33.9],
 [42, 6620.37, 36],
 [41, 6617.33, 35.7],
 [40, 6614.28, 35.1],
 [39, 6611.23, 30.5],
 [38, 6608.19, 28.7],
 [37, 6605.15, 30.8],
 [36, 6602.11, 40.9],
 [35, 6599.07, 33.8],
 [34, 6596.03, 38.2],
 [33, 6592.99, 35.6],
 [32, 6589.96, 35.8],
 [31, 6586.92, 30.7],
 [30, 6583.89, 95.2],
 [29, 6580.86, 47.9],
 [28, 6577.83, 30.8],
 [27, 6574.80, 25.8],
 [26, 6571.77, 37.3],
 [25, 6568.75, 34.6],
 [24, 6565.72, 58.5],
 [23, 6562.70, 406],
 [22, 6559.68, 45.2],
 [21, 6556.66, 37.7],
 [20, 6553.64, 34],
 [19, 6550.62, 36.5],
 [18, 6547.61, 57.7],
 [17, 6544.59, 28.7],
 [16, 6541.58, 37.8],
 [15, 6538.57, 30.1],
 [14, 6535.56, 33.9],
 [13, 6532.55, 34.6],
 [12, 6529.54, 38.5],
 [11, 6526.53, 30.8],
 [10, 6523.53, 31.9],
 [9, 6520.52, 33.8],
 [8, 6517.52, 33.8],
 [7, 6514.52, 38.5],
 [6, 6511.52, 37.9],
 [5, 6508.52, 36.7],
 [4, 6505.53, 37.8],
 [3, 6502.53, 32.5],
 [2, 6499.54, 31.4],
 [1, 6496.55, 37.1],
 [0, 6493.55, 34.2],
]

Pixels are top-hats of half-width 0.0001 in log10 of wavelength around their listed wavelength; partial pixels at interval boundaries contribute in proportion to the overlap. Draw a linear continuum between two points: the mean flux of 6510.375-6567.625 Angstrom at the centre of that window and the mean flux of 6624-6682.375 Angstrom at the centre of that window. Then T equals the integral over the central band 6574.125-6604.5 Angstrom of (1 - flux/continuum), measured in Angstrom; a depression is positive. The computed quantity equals 3.80 Angstrom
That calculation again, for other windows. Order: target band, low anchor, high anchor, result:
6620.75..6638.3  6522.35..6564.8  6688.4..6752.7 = 5.8 Angstrom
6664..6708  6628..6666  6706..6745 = 5.1 Angstrom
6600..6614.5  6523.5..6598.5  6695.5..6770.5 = 5.1 Angstrom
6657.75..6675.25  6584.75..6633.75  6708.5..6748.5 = 2.7 Angstrom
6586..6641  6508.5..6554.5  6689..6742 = 6.9 Angstrom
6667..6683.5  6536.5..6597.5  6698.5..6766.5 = 4.5 Angstrom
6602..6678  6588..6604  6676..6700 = 3.0 Angstrom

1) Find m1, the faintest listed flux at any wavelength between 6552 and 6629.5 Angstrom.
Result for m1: 25.8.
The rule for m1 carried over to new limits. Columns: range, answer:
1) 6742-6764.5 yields 30.9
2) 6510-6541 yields 30.1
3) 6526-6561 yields 28.7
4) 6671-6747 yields 11.9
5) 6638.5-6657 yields 31.5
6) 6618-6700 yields 29.7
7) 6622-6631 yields 31.4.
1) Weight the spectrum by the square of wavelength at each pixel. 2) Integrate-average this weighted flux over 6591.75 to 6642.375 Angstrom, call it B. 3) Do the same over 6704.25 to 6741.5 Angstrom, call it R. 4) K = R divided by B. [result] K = 1.42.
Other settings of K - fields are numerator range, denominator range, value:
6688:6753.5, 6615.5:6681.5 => 1.23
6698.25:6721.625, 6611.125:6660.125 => 1.49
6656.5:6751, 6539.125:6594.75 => 0.68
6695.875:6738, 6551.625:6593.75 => 0.75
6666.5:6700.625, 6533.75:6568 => 0.50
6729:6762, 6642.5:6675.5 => 1.16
